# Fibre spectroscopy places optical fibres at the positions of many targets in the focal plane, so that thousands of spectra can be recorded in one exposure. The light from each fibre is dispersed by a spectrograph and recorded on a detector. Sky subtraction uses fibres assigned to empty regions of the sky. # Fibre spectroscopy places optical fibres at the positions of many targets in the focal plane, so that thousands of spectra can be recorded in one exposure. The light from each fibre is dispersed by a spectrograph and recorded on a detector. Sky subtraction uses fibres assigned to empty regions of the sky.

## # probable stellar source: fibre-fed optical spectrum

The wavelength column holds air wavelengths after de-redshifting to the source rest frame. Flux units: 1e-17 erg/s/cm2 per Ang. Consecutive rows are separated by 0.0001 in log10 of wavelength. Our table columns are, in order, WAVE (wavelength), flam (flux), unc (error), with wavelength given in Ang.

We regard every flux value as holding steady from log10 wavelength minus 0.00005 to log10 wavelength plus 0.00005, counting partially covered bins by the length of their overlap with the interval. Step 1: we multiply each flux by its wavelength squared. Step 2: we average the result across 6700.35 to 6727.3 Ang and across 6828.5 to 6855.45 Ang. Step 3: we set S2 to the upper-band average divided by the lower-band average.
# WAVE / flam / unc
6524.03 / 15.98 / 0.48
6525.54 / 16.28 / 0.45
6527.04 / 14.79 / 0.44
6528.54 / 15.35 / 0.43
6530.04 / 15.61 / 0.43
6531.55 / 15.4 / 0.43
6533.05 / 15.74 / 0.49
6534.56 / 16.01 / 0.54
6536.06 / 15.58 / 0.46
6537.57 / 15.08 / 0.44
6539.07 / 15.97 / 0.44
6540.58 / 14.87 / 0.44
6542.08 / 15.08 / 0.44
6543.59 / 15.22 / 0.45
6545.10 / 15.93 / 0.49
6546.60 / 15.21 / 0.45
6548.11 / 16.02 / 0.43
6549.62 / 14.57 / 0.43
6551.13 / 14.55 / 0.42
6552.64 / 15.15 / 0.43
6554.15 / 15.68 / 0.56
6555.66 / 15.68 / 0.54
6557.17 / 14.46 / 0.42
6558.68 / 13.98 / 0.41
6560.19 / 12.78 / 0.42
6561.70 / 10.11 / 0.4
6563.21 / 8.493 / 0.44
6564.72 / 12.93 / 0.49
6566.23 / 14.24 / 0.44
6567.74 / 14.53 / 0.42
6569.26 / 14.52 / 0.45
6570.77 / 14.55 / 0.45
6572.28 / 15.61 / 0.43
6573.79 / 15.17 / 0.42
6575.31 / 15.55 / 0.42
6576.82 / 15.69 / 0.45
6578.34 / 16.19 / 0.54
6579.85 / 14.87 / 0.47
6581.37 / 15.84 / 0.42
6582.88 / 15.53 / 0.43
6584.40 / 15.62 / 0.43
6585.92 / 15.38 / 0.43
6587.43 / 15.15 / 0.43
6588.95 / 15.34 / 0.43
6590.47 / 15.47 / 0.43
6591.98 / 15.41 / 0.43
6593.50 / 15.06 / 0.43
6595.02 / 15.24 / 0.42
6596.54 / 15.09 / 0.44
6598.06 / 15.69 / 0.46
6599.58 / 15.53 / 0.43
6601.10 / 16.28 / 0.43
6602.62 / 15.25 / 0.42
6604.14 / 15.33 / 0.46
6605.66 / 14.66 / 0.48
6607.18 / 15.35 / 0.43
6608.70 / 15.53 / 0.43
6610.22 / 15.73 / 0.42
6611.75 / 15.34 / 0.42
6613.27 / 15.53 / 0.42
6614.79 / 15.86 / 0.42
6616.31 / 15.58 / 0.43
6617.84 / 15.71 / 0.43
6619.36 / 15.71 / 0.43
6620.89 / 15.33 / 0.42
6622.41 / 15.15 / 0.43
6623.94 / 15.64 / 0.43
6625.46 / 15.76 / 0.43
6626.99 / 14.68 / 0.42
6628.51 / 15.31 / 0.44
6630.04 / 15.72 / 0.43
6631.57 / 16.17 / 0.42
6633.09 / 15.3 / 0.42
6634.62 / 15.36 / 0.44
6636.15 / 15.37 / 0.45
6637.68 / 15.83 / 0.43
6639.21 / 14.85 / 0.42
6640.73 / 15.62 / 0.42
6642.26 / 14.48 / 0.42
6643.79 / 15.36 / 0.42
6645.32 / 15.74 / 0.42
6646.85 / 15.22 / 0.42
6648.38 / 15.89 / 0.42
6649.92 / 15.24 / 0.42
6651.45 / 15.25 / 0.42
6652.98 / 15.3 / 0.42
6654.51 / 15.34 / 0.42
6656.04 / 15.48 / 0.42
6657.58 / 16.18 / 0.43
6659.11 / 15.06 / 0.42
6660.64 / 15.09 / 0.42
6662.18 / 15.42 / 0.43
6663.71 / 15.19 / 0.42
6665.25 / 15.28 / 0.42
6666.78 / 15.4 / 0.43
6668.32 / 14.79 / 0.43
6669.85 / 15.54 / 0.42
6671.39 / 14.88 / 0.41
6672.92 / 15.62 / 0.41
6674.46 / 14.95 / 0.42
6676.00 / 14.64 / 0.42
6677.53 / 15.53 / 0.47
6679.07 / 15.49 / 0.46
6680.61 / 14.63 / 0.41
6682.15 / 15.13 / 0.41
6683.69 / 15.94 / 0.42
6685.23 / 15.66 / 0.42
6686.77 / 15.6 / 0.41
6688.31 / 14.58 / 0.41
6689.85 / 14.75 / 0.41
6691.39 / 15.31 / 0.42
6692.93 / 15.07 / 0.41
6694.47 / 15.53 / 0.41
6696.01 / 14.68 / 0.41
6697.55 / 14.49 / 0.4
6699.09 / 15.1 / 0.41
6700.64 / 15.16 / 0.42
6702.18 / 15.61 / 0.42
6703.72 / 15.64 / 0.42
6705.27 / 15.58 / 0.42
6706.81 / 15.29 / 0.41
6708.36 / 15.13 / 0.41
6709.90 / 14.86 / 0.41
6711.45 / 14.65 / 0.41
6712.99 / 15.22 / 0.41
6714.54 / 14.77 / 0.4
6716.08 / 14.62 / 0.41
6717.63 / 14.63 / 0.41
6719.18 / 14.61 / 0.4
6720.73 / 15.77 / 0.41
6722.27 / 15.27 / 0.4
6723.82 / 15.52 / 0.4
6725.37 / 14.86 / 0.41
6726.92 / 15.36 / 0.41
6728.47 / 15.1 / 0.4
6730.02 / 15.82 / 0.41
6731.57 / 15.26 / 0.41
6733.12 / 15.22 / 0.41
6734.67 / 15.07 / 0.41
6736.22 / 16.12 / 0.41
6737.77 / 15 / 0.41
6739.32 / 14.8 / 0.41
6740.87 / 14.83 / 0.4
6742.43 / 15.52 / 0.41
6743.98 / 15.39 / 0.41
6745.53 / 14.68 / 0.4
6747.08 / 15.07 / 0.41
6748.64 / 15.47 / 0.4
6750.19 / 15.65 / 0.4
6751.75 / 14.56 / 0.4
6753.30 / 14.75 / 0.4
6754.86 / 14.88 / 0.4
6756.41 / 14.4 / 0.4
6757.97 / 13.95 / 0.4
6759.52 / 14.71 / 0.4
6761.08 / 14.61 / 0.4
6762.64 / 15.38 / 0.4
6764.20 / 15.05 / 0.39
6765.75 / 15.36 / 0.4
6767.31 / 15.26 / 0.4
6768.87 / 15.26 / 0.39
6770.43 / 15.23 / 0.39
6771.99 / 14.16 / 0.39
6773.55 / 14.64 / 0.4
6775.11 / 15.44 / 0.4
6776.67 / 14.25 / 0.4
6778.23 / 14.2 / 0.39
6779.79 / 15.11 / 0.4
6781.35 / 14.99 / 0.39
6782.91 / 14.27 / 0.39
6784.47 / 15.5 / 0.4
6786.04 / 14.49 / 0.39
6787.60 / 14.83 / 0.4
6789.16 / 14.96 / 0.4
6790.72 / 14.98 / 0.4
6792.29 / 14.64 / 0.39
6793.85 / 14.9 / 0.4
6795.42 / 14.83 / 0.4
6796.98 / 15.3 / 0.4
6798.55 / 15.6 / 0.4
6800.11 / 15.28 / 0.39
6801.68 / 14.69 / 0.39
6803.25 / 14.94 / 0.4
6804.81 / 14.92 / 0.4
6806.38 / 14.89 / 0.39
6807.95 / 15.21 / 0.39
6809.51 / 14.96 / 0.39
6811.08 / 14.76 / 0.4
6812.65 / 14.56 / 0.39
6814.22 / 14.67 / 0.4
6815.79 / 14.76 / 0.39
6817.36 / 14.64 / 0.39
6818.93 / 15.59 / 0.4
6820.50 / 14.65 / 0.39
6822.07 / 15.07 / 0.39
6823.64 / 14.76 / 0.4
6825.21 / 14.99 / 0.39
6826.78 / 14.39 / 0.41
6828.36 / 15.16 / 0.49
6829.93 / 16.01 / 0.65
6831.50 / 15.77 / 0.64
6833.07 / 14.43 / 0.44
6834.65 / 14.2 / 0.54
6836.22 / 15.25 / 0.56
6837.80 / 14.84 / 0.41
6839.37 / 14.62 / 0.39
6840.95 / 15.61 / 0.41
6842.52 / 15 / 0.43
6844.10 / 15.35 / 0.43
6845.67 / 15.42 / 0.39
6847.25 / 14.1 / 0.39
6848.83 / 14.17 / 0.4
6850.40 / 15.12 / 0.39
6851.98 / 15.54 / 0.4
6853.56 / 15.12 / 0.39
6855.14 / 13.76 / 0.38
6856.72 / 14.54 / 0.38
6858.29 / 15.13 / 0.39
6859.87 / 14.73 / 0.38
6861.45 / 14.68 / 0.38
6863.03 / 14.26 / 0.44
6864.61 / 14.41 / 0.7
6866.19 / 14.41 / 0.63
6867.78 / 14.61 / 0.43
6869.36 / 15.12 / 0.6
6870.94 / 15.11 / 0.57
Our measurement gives 1.03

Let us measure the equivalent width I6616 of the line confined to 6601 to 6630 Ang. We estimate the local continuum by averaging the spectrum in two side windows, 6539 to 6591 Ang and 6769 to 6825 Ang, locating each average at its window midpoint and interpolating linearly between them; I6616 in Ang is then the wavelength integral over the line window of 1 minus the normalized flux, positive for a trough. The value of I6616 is -1.4 Ang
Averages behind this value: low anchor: 14.7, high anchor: 14.9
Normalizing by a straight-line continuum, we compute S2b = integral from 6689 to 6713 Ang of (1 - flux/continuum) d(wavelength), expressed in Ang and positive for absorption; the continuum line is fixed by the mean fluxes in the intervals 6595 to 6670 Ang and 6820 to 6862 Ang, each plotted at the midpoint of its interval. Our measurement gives 0.20 Ang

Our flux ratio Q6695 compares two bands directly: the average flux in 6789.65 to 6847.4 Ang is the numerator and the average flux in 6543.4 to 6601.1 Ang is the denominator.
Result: 1.01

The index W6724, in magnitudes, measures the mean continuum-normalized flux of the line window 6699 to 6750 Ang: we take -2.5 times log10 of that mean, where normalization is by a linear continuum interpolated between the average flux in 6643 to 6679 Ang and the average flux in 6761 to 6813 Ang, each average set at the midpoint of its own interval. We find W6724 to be 0.00 mag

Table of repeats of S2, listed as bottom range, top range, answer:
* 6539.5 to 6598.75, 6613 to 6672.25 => 1.06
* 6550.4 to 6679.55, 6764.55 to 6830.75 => 1.04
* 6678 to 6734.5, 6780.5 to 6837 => 1.02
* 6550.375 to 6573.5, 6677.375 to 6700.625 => 1.14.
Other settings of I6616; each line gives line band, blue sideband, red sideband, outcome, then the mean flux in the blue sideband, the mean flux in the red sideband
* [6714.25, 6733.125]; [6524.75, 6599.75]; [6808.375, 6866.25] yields -0.3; 15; 14.9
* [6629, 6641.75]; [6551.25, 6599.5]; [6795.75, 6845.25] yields -0.6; 14.7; 15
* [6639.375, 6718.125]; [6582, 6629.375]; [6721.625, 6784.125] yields 0.1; 15.4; 15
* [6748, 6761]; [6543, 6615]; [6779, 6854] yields 0.1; 14.9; 15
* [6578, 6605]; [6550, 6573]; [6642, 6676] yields -2.2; 13.8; 15.3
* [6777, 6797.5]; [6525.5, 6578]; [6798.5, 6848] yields 0.1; 14.7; 15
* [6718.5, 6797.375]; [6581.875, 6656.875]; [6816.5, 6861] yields 0.6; 15.4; 14.9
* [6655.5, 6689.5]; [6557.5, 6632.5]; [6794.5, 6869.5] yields -0.7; 15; 14.9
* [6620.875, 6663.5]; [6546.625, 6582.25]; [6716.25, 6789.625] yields -2.1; 14.4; 15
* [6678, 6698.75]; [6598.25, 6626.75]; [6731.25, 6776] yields 0.1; 15.5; 15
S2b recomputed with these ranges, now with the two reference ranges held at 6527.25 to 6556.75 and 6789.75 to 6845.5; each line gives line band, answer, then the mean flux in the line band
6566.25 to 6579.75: 0.2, 15.2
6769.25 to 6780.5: 0.2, 14.7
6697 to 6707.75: -0.1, 15.3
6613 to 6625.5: -0.3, 15.6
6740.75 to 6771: 0.1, 15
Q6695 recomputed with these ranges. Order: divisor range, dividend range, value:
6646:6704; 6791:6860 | 0.98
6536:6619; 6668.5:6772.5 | 1.01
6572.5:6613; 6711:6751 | 0.98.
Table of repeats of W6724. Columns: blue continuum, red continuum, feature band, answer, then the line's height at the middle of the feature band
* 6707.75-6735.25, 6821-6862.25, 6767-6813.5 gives 0.007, 15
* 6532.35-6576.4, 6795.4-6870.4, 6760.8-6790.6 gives -0.005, 14.8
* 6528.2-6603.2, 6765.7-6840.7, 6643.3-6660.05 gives -0.036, 14.9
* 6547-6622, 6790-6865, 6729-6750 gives -0.024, 14.9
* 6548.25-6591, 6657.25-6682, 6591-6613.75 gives -0.045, 14.8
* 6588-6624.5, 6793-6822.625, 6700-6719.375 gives 0.009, 15.2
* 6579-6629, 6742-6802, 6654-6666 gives -0.008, 15.3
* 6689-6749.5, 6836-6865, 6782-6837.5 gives -0.001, 14.9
